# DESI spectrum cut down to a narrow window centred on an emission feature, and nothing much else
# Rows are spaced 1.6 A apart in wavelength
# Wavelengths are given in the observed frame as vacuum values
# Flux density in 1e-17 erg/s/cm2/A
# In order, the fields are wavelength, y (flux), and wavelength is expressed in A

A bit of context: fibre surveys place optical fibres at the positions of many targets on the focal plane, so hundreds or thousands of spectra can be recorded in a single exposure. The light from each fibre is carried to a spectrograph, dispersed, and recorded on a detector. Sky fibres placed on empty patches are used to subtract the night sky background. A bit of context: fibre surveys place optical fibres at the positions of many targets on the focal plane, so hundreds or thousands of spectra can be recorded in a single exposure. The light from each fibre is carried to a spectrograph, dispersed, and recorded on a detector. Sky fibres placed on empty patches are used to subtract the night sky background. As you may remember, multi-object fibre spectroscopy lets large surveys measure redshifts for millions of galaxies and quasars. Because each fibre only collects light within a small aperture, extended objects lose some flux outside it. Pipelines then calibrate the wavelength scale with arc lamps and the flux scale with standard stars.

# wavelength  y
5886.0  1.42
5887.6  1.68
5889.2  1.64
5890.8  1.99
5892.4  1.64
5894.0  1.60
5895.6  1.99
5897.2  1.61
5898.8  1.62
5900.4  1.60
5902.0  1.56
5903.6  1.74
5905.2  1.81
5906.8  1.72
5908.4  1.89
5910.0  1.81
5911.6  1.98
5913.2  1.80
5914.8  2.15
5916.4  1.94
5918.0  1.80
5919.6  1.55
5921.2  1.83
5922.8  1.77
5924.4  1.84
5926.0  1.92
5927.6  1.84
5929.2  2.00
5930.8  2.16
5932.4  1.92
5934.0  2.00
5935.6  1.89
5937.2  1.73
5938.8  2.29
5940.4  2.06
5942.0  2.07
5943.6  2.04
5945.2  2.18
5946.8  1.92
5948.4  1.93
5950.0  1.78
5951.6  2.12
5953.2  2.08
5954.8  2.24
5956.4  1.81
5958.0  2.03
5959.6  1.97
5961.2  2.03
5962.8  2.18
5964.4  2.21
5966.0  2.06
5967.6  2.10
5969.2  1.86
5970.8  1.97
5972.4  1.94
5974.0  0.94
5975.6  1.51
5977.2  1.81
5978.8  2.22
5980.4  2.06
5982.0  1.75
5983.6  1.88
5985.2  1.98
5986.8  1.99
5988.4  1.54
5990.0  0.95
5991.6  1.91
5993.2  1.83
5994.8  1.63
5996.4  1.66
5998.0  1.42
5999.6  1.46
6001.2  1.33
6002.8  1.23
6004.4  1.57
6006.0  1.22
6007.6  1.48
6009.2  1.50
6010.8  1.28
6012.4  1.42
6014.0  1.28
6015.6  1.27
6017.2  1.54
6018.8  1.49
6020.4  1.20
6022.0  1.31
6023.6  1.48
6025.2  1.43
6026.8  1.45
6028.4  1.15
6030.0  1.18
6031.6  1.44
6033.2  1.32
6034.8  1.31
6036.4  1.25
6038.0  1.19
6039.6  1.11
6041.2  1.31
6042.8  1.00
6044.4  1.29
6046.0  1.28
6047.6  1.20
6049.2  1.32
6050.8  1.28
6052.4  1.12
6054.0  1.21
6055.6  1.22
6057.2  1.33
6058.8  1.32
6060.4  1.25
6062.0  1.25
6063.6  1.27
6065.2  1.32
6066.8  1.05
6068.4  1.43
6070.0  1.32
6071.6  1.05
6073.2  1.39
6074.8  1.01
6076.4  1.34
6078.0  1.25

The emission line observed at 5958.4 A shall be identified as C III] 1909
